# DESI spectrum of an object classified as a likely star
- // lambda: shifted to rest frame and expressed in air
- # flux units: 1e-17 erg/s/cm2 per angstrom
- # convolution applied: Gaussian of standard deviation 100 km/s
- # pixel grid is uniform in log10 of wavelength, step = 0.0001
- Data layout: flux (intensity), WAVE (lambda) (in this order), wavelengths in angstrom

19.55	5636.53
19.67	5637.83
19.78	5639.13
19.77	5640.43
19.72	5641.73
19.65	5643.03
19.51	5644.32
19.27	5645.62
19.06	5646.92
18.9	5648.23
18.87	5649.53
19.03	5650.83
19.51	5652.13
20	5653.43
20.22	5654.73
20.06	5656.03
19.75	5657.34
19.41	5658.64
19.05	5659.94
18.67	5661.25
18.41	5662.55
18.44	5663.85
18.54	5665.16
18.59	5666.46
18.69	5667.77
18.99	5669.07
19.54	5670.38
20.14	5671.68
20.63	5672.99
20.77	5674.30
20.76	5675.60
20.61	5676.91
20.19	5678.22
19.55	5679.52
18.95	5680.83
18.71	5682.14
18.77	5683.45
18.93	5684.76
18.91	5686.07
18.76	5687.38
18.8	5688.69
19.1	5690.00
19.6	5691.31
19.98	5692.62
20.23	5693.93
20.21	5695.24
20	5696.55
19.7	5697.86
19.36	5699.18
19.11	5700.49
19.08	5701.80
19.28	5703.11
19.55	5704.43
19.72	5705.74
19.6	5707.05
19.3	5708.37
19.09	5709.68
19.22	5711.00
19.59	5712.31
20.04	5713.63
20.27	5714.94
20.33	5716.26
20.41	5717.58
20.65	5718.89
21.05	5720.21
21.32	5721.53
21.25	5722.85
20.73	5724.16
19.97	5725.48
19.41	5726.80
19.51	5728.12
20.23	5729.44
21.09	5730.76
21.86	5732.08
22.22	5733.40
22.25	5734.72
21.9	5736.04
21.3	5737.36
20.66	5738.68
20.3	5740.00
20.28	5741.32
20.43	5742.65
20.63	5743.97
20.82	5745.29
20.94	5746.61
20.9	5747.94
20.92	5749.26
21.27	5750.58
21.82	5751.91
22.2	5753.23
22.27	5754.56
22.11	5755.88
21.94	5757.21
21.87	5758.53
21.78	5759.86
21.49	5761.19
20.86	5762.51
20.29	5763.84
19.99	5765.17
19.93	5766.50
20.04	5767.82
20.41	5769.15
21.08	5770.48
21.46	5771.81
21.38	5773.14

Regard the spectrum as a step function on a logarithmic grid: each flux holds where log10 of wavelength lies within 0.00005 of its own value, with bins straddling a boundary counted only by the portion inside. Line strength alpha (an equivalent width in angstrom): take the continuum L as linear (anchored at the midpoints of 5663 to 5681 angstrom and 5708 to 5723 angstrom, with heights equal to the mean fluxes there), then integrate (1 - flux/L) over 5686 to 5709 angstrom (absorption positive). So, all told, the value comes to 0.55 angstrom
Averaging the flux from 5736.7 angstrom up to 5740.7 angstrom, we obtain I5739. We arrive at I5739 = 20.8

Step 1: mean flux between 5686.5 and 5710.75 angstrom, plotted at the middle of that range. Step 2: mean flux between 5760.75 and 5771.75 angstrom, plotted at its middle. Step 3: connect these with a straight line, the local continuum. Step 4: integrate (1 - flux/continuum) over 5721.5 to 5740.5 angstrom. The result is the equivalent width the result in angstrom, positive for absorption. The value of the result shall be -0.90 angstrom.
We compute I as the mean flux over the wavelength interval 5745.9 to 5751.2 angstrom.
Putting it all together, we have 21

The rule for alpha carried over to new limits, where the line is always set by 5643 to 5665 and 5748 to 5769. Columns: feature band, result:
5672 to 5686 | 0.0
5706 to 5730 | 0.4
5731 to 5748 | -0.2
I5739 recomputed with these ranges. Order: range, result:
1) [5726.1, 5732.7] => 20.4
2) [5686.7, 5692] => 19.1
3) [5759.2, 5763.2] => 21.4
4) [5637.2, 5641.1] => 19.7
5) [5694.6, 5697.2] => 20.1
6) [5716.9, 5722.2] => 20.8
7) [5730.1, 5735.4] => 21.9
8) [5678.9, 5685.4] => 19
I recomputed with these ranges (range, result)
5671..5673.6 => 20.4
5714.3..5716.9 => 20.3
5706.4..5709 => 19.4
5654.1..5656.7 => 20.1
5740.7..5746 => 20.5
